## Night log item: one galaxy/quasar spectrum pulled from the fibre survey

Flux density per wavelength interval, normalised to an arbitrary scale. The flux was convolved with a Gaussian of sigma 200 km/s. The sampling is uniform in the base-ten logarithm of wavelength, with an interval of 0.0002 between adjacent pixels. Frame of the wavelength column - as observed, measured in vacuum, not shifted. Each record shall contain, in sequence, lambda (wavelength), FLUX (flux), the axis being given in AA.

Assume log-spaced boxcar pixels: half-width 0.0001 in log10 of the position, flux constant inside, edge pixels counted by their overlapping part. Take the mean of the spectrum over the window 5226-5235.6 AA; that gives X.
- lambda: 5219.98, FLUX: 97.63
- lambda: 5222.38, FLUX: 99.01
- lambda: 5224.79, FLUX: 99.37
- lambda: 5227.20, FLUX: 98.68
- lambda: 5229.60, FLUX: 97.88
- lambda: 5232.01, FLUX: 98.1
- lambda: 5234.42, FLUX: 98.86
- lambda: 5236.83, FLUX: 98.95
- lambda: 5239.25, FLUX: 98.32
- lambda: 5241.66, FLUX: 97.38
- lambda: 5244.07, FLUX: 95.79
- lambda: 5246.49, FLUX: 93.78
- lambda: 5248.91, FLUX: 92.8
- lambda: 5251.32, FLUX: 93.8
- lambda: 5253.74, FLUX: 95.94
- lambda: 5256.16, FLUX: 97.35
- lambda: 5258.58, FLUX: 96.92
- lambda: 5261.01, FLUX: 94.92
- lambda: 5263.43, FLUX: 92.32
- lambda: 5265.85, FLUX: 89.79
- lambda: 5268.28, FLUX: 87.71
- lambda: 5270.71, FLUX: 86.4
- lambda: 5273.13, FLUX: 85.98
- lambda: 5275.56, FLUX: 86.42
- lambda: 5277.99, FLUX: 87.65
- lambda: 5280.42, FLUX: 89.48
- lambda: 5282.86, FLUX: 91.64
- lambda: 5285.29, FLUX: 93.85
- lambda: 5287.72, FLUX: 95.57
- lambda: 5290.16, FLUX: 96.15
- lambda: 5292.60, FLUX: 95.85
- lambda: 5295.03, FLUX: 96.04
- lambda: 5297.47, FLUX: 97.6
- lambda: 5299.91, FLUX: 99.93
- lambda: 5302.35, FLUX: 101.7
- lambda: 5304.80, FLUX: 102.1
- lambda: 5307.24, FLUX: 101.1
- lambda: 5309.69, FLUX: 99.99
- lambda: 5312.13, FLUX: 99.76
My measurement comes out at 98.4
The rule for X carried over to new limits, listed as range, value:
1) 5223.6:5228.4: 99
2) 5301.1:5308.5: 102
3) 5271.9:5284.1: 88.3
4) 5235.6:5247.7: 96.8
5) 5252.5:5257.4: 96.6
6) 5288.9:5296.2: 96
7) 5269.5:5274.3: 86.3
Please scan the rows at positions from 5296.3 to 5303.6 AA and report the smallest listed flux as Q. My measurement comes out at 97.6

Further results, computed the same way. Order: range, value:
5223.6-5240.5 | 97.88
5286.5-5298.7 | 95.57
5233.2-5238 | 98.86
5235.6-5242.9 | 97.38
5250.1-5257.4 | 93.8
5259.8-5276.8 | 85.98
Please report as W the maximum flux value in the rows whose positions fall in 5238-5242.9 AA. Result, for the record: 98.32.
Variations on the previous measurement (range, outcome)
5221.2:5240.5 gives 99.37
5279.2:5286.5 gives 93.85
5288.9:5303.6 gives 101.7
